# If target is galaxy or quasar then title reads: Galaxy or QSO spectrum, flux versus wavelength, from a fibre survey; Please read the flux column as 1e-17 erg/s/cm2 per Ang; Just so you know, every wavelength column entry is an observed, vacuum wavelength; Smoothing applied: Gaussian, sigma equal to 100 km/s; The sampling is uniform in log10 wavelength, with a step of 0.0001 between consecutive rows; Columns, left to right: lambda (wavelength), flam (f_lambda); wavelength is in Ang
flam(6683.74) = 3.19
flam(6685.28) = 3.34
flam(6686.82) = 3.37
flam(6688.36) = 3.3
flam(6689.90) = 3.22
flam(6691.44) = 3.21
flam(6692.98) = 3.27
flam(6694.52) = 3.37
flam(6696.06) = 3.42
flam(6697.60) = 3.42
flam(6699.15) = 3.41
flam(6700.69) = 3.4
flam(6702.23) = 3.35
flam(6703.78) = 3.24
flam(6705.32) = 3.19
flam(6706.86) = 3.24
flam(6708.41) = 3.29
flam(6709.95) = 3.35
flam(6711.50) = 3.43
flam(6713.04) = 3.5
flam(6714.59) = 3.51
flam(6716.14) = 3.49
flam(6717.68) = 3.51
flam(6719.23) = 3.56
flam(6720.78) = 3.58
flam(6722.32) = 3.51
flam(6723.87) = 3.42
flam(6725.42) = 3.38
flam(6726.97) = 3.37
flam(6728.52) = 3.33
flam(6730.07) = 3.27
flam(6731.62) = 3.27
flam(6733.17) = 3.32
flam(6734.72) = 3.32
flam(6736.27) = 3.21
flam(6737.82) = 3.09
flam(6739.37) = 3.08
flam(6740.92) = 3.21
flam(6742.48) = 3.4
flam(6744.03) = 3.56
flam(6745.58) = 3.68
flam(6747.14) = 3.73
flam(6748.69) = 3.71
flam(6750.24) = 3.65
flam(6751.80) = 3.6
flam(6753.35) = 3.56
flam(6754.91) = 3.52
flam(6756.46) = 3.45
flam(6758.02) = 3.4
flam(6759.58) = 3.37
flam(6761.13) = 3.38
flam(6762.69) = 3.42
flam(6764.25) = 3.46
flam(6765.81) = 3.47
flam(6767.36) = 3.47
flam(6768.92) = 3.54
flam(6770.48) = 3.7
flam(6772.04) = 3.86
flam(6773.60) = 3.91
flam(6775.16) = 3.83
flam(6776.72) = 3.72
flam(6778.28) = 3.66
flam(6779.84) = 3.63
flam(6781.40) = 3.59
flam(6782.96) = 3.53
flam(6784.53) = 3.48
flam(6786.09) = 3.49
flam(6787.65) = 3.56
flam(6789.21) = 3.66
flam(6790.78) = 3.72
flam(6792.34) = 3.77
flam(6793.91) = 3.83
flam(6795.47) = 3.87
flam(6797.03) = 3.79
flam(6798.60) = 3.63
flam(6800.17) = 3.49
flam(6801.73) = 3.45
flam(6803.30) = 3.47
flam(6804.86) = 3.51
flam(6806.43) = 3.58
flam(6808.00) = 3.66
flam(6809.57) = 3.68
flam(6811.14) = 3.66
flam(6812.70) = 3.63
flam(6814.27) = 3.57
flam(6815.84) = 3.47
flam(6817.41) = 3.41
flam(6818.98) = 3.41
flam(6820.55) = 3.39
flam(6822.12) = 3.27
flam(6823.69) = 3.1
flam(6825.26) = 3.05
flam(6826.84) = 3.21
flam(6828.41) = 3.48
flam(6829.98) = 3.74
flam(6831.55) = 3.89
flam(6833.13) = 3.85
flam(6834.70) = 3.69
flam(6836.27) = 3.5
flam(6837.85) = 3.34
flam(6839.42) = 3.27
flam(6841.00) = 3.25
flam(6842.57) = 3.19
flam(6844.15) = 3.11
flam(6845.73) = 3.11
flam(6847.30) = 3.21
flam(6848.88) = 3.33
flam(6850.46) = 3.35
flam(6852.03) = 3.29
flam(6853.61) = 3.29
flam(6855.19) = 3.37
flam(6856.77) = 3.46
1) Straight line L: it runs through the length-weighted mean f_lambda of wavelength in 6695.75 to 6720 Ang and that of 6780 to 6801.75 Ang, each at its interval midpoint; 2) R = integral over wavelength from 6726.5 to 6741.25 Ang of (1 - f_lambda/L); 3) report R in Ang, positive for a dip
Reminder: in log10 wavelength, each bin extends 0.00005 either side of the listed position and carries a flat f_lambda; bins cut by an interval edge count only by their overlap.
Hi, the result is 0.96 Ang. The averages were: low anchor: 3.39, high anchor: 3.64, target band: 3.25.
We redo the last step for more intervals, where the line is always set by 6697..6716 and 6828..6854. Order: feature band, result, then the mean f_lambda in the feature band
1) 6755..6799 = -2.9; 3.61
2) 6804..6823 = -0.7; 3.52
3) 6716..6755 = -0.7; 3.43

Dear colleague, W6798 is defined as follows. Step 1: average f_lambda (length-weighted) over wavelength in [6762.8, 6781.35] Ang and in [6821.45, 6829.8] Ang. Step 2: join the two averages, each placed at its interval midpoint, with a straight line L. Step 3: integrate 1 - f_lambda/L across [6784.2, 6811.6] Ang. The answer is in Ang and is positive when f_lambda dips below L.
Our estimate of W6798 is -1.35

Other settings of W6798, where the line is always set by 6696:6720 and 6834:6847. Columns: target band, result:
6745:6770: -1.2 Ang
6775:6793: -1.6 Ang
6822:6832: -0.2 Ang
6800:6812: -0.9 Ang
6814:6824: -0.2 Ang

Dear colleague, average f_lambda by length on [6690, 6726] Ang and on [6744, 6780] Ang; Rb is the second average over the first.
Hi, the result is 1.06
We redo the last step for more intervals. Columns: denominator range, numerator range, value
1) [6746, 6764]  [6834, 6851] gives 0.94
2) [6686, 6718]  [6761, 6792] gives 1.08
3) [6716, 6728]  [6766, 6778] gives 1.07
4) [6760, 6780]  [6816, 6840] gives 0.95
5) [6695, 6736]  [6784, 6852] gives 1.03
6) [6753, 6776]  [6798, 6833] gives 0.98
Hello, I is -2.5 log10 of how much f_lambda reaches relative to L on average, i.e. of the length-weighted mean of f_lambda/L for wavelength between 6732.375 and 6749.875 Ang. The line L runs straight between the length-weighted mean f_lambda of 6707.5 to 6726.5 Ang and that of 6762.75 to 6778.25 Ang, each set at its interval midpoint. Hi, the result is 0.046 mag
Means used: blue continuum 3.46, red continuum 3.65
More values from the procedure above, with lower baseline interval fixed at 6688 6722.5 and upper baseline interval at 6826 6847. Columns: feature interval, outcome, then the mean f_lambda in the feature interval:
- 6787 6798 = -0.10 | 3.74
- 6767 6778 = -0.10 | 3.72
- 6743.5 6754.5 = -0.07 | 3.64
